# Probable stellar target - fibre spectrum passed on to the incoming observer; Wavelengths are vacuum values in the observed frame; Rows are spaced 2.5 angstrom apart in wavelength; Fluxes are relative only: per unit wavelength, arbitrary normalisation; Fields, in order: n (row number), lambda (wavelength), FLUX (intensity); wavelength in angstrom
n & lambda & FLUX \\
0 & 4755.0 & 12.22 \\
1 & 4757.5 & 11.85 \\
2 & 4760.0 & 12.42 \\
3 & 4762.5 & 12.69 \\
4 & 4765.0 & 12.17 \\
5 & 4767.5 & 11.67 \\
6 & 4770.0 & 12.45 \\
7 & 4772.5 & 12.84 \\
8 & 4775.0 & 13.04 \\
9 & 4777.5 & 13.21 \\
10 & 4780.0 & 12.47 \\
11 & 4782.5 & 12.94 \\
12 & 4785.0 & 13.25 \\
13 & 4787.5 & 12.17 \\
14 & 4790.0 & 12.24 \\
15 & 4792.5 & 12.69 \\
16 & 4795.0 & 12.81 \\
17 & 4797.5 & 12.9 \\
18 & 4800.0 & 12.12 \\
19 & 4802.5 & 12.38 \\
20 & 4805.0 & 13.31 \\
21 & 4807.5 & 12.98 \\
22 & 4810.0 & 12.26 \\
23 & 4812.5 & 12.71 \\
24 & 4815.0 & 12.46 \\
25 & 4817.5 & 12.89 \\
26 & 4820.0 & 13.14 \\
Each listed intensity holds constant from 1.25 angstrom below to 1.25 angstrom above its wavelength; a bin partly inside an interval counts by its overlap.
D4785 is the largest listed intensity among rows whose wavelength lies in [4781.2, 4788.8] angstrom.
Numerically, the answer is 13.25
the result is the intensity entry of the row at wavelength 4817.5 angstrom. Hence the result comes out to 12.89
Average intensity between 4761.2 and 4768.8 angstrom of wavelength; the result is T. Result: 12.2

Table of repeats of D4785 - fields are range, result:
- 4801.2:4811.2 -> 13.31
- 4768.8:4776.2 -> 13.04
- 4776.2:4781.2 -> 13.21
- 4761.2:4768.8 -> 12.69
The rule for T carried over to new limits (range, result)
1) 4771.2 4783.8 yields 12.9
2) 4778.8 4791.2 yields 12.6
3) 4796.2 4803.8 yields 12.5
